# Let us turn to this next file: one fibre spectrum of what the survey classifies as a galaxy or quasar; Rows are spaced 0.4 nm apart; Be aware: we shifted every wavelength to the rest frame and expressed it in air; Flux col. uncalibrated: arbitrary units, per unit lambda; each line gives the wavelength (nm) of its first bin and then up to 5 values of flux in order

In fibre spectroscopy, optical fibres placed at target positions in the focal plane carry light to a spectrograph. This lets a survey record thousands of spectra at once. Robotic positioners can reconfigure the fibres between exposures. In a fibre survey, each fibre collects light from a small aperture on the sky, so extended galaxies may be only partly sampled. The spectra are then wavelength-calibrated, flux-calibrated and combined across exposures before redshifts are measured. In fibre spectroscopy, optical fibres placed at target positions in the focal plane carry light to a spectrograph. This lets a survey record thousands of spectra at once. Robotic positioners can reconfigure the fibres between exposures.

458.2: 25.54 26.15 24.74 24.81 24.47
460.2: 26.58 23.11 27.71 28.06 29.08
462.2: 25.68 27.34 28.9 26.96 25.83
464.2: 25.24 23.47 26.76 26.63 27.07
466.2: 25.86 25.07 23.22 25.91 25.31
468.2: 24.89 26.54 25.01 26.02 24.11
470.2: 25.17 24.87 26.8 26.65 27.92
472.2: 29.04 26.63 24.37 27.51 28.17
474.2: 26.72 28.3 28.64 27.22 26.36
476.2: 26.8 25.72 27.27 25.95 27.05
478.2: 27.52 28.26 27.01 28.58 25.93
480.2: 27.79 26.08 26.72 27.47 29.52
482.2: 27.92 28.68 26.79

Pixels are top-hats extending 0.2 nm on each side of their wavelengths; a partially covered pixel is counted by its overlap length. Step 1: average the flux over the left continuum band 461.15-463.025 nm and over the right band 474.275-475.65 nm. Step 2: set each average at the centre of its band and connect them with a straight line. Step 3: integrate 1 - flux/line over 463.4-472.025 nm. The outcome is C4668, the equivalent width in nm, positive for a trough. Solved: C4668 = 0.65 nm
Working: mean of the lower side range 27.7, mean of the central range 25.7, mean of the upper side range 27.9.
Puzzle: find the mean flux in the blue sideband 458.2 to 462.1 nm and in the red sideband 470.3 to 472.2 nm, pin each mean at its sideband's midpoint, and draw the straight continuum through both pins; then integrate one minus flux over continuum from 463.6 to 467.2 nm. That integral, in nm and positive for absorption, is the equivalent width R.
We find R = 0.12 nm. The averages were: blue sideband 26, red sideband 26.7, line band 25.5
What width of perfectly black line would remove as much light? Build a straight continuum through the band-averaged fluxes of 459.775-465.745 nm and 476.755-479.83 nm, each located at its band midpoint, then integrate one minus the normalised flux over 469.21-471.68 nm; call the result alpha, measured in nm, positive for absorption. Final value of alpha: 0.11 nm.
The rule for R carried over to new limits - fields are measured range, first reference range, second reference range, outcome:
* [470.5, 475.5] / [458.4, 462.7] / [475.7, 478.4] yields -0.12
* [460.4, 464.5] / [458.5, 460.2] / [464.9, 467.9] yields -0.21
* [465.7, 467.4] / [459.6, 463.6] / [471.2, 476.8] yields 0.10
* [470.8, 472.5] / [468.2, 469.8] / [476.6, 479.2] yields -0.10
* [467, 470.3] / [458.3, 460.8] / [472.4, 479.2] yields 0.11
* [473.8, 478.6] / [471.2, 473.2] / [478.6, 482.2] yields 0.01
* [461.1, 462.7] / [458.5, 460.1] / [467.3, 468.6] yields -0.15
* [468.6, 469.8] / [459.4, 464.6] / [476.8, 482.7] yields 0.06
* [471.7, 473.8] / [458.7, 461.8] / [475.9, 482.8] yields -0.03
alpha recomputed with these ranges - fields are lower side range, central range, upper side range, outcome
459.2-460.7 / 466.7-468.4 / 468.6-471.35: 0.03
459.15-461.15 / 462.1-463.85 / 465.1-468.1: -0.12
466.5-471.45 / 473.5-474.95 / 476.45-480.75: -0.09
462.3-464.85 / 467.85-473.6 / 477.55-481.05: 0.13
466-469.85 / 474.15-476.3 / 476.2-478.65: -0.07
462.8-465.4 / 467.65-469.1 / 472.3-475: 0.06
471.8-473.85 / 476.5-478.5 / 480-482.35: 0.04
